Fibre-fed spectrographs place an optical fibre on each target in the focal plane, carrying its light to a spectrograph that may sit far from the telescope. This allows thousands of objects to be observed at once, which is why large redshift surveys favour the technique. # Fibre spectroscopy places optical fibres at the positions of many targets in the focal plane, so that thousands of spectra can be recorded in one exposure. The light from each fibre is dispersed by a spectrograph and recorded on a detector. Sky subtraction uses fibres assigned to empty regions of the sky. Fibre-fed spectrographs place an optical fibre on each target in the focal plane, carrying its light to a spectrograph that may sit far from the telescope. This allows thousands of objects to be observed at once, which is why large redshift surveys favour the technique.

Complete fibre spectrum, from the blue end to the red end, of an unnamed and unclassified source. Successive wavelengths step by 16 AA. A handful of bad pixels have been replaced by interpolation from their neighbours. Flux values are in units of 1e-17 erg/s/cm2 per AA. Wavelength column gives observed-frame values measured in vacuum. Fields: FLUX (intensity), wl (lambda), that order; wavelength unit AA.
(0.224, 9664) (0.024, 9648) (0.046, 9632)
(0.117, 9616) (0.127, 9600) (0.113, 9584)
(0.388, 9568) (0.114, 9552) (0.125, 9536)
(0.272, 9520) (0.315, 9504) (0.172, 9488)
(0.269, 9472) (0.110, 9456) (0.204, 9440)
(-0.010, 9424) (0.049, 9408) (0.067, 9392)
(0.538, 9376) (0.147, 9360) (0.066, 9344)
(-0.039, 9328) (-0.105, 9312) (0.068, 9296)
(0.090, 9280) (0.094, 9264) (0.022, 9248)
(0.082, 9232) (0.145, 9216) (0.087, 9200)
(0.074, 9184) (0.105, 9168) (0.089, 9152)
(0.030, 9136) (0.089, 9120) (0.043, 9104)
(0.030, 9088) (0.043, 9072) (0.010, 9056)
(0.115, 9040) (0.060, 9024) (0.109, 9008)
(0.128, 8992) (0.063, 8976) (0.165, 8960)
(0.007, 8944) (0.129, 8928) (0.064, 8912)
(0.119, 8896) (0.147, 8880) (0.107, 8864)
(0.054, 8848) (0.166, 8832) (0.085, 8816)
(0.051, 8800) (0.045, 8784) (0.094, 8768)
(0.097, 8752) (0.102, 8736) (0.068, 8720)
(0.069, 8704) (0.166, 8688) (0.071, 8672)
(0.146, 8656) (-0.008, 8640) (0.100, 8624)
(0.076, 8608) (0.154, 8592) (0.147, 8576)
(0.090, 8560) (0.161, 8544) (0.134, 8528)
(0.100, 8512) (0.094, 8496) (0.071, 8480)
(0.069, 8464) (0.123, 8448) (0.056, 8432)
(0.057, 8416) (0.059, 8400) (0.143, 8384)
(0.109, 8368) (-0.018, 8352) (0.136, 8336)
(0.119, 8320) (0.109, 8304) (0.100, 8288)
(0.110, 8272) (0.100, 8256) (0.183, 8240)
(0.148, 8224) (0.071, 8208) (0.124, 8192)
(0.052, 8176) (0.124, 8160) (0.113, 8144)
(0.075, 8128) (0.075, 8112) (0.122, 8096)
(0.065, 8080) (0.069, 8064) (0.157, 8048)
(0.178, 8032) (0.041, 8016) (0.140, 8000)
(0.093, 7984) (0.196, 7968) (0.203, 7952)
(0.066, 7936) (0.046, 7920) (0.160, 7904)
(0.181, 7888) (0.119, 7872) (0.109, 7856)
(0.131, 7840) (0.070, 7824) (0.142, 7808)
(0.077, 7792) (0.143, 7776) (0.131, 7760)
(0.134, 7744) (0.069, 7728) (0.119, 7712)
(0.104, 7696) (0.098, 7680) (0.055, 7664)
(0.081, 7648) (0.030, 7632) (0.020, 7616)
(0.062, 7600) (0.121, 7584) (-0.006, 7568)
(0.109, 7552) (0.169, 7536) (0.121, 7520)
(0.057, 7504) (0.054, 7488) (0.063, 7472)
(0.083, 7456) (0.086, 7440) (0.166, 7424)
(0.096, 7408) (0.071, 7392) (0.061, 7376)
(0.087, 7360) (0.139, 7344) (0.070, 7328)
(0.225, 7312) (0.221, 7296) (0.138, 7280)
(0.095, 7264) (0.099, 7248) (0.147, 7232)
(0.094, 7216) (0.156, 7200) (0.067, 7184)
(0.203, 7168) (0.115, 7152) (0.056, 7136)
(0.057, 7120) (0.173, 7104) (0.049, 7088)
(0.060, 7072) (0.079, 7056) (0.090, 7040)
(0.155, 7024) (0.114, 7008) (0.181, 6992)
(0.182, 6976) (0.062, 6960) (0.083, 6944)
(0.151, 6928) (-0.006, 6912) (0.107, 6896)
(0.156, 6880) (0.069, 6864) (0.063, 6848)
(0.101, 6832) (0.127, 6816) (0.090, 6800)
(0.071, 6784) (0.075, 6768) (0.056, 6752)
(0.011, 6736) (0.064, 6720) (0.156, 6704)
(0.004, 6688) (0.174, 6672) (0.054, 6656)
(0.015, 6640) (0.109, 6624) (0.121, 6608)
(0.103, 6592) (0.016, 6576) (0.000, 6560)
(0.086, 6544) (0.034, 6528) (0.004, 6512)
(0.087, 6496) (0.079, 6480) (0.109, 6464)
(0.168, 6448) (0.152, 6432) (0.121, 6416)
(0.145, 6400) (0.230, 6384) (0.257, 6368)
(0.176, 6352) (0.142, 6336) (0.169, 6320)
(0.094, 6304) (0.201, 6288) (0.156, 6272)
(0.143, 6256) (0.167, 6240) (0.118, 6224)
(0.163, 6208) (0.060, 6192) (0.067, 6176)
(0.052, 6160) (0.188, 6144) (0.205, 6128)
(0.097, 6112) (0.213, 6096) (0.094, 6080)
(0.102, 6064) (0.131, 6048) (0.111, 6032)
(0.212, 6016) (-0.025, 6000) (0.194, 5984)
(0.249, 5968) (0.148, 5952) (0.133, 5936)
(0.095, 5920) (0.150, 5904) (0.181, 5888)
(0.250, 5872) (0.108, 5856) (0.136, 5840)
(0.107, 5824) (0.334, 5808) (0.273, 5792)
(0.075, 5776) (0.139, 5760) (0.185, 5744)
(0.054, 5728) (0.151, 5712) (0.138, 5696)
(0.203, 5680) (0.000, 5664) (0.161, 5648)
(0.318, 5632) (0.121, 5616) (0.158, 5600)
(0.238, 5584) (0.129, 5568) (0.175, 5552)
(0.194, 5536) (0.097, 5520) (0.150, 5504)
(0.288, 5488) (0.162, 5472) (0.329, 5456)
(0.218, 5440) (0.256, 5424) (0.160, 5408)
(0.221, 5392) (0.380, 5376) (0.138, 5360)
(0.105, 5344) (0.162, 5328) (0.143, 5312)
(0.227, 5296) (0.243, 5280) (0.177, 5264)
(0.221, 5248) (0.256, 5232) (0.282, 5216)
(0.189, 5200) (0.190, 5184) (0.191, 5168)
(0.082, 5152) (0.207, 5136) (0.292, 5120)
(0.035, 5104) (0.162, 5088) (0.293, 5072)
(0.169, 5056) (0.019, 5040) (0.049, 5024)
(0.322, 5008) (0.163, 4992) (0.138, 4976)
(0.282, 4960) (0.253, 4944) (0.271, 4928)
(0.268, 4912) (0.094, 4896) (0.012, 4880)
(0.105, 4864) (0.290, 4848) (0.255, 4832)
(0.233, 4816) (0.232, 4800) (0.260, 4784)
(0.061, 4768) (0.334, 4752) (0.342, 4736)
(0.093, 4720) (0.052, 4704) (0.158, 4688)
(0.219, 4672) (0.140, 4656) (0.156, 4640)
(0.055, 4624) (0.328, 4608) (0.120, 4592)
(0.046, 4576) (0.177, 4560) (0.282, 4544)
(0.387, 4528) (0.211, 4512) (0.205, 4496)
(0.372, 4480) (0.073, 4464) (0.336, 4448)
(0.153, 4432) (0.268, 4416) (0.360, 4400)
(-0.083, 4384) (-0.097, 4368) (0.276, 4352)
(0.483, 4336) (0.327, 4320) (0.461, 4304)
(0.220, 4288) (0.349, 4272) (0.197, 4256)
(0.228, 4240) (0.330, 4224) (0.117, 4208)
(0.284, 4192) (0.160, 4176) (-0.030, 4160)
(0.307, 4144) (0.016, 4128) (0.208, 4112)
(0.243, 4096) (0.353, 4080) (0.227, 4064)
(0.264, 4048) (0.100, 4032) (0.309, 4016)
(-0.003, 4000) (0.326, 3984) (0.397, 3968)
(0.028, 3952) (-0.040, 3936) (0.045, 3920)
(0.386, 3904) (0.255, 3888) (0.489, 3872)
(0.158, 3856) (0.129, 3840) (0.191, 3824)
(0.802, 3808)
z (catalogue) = 1.596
